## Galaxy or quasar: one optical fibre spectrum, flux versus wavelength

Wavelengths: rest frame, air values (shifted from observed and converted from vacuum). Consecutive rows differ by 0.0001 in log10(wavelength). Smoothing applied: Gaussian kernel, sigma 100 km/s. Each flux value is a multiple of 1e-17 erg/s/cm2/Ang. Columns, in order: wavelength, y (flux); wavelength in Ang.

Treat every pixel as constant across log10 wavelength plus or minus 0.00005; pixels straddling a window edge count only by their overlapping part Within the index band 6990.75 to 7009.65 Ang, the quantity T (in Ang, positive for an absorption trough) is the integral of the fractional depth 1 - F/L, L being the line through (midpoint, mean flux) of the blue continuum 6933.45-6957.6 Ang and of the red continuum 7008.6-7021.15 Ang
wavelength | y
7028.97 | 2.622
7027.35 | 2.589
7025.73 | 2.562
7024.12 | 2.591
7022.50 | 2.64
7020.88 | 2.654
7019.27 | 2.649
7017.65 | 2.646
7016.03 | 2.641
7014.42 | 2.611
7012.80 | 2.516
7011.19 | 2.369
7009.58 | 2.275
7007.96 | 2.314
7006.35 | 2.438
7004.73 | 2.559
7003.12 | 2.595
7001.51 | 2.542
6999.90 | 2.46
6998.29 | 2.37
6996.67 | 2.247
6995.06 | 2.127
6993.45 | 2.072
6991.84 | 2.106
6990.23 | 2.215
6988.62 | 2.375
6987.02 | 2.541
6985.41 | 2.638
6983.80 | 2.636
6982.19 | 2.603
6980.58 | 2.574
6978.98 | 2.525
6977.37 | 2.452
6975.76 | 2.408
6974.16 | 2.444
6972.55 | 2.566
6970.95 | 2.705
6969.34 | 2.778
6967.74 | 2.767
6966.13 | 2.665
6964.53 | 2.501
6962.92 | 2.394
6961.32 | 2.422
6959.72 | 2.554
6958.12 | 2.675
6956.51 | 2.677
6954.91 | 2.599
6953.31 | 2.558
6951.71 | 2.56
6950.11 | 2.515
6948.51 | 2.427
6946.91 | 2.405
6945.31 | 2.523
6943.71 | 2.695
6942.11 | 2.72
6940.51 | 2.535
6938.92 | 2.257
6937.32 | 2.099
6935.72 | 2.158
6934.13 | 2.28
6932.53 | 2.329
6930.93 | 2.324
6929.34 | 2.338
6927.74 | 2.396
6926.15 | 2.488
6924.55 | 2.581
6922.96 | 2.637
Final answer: 1.4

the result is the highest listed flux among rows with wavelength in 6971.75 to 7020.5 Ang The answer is 2.649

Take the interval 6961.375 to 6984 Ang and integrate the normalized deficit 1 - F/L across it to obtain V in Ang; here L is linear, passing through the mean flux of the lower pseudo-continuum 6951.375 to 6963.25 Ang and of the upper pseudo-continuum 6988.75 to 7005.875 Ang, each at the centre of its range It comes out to -0.8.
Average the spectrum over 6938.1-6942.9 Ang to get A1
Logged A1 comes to 2.5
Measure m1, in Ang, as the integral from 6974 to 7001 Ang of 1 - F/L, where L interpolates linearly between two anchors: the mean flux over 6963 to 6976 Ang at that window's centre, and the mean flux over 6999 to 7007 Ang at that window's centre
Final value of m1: 1.7 Ang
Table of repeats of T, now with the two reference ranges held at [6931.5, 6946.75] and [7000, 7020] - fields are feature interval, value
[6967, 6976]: -0.6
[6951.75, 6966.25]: -0.8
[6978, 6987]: -0.4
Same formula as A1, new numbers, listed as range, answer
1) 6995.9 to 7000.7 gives 2.36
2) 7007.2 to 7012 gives 2.32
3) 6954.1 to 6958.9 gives 2.65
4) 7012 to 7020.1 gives 2.61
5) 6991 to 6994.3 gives 2.09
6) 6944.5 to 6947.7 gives 2.46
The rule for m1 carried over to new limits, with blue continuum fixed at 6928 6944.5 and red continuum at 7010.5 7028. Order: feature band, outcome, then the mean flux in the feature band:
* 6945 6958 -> -0.68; 2.54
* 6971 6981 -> -0.12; 2.51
